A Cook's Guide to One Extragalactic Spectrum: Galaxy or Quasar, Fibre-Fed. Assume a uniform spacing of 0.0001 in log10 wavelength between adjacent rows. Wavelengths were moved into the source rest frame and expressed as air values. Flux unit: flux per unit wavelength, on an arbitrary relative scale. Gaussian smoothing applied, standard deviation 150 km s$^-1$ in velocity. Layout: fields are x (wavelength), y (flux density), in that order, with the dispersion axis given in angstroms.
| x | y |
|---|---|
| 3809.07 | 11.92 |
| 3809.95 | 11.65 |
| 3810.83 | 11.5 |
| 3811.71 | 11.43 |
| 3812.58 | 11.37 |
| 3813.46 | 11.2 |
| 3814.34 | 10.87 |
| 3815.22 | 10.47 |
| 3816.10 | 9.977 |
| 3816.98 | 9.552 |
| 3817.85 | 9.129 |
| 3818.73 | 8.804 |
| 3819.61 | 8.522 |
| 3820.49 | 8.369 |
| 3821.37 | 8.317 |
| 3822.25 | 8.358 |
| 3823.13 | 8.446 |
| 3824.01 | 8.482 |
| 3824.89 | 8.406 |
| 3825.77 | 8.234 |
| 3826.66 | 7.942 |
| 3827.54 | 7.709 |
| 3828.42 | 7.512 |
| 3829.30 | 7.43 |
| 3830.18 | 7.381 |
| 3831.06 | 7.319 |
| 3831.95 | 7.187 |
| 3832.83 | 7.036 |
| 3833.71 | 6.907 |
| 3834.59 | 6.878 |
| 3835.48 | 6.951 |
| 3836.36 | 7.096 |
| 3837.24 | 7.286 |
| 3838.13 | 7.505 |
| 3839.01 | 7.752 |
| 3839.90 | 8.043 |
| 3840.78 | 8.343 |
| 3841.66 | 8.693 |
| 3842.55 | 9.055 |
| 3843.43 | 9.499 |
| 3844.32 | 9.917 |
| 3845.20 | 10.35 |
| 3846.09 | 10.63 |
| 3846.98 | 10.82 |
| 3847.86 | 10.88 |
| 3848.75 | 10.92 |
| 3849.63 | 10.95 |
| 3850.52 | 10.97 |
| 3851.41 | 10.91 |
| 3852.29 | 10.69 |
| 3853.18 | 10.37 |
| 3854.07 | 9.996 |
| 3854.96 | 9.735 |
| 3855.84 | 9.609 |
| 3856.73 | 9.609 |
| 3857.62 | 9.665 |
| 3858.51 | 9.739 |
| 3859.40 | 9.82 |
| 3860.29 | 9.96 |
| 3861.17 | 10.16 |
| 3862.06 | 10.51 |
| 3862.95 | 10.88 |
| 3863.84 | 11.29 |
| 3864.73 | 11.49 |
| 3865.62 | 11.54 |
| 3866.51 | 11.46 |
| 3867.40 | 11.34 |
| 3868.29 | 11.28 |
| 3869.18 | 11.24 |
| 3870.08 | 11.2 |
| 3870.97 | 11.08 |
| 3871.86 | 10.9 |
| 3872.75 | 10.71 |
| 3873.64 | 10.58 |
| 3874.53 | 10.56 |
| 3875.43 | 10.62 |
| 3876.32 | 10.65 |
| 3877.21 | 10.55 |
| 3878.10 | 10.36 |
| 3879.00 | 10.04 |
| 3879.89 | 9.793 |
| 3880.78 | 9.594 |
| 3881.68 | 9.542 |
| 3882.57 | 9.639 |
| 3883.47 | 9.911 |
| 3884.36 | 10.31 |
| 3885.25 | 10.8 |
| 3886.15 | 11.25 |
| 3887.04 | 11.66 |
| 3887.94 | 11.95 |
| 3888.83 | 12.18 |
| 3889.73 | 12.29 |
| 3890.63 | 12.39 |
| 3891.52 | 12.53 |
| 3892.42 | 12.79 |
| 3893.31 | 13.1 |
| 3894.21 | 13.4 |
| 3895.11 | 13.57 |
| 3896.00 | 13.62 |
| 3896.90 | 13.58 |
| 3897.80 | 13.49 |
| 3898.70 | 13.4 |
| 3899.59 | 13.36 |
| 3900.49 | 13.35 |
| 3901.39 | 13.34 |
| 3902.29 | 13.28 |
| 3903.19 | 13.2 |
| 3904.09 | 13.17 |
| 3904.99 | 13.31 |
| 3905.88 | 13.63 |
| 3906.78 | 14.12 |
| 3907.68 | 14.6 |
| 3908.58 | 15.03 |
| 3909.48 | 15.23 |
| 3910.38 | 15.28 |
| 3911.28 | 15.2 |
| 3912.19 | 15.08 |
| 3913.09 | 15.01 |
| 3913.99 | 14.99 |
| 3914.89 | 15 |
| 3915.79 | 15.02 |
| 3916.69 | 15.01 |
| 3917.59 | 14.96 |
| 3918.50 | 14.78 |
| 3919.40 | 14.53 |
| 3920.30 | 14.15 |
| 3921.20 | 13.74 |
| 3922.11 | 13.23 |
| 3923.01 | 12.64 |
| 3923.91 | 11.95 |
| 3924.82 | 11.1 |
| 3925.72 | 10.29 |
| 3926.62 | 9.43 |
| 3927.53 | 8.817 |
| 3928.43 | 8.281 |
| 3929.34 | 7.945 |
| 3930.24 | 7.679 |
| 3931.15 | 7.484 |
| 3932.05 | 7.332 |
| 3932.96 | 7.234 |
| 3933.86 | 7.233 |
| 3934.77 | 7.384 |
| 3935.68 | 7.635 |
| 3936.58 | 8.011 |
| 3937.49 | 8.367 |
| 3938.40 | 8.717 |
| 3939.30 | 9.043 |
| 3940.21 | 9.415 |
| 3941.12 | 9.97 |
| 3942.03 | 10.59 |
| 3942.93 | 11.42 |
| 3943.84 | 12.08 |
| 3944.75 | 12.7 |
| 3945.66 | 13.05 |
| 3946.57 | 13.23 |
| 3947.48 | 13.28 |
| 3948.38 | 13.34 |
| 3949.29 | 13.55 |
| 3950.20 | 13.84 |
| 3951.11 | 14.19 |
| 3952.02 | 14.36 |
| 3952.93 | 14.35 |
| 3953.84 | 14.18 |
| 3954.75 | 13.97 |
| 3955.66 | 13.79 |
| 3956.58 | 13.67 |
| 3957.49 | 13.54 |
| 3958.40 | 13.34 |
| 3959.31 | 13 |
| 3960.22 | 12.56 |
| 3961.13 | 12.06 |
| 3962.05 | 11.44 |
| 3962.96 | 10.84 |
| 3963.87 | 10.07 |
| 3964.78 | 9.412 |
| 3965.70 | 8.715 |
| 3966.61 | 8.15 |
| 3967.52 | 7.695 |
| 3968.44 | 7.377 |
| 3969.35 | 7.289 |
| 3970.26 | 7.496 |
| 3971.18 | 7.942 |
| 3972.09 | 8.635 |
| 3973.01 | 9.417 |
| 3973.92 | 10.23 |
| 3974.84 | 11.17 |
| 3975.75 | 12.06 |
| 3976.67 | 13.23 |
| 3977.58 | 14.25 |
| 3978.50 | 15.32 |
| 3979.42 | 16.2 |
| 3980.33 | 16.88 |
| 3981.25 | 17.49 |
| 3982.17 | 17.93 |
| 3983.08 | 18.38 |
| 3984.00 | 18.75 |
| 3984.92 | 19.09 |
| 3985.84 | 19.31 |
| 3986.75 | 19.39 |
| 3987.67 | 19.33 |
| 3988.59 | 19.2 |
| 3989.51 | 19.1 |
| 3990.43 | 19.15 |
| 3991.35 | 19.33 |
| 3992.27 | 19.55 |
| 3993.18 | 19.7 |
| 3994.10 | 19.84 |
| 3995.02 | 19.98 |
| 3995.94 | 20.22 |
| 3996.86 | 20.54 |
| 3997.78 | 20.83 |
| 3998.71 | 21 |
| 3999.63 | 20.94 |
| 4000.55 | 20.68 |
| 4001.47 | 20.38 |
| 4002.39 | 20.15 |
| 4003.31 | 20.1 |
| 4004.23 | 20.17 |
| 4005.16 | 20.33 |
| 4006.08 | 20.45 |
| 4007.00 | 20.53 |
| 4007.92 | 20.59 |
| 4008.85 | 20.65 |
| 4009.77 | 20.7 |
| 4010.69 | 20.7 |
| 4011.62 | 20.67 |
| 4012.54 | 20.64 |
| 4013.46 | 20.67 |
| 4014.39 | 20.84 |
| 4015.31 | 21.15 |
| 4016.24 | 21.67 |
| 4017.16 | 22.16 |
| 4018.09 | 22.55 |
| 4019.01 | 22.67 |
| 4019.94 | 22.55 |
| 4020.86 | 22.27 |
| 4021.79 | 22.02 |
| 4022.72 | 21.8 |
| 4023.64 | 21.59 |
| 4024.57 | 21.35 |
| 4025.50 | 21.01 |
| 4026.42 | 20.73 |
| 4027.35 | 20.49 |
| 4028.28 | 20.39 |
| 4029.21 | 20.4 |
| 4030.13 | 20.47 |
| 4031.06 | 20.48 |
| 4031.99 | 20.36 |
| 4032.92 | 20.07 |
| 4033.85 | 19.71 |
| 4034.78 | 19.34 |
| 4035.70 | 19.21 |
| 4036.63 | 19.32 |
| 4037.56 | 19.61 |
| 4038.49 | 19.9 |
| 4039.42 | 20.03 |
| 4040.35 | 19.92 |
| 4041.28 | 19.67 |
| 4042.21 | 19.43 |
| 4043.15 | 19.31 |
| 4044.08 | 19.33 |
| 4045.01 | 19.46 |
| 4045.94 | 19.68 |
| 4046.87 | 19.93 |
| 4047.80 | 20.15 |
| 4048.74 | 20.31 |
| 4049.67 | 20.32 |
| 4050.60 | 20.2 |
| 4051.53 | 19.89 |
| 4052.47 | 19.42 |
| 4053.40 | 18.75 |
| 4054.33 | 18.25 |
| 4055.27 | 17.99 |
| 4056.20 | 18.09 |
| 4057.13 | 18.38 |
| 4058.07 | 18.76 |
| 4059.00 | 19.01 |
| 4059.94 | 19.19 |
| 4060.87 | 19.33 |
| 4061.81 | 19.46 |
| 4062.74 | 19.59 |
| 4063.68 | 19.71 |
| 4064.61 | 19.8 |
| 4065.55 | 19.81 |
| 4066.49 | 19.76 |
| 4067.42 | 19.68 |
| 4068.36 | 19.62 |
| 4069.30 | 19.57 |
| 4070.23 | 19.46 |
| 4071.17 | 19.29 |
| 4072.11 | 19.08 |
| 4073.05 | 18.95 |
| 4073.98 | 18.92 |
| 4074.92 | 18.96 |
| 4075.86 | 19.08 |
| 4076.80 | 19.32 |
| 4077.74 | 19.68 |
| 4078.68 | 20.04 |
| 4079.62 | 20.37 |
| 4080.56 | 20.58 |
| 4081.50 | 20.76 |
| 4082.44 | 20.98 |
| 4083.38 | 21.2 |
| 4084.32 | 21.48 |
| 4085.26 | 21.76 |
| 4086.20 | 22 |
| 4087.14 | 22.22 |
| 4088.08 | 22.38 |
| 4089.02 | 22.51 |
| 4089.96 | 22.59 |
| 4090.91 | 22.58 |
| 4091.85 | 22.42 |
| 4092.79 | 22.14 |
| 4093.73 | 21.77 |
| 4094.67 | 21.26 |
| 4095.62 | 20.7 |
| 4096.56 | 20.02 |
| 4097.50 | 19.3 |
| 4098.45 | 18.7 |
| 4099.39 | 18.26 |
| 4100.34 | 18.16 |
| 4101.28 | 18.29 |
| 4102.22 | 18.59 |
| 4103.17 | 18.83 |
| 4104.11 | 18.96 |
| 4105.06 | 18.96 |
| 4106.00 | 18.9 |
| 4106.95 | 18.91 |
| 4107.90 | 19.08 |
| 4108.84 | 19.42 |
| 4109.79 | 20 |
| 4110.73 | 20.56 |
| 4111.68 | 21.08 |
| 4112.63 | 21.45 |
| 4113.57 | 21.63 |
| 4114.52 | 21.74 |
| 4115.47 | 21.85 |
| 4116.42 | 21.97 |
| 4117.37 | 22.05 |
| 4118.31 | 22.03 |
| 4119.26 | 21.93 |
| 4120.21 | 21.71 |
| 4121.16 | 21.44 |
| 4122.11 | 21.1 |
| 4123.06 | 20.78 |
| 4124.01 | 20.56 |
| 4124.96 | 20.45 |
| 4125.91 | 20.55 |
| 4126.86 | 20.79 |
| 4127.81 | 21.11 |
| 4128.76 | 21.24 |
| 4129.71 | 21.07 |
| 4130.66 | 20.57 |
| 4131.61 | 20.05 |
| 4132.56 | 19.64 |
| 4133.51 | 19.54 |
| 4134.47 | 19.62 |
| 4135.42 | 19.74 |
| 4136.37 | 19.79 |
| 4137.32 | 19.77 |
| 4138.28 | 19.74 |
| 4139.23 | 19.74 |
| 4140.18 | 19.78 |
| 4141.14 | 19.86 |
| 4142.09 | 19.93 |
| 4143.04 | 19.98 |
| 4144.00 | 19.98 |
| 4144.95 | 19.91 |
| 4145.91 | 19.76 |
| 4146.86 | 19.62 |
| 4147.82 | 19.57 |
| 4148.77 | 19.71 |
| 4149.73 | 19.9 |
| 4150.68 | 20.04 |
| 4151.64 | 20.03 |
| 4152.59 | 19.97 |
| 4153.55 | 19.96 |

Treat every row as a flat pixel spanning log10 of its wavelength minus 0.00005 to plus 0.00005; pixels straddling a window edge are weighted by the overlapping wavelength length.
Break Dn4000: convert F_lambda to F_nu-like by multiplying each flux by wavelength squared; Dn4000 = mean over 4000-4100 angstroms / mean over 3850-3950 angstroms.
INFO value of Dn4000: 1.89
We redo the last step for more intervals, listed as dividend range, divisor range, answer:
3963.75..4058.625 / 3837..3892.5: 1.90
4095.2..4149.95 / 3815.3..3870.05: 2.49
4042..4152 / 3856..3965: 1.87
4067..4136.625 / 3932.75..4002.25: 1.57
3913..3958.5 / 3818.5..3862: 1.38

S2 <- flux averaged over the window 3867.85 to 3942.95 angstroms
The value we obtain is 11.7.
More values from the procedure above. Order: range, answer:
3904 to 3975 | 11.6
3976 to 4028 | 19.9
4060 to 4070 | 19.6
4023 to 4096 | 20.1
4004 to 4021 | 21.1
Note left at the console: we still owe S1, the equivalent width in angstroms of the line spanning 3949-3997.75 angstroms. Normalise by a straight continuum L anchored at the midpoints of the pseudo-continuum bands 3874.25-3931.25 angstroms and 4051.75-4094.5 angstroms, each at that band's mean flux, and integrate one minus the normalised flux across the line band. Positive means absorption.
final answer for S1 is 3.94 angstroms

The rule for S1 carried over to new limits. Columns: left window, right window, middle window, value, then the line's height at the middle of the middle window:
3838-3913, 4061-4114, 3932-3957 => 5.18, 14.3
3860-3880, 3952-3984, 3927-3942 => 4.50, 11.8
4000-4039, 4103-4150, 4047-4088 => 1.57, 20.6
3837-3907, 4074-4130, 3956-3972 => 4.94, 14.9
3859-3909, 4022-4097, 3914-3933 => 2.75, 13.7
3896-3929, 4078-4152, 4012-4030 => -4.39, 17.2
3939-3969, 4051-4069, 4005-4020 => -4.91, 15.9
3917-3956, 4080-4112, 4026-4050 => -3.97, 17.1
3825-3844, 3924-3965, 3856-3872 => -3.91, 8.6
